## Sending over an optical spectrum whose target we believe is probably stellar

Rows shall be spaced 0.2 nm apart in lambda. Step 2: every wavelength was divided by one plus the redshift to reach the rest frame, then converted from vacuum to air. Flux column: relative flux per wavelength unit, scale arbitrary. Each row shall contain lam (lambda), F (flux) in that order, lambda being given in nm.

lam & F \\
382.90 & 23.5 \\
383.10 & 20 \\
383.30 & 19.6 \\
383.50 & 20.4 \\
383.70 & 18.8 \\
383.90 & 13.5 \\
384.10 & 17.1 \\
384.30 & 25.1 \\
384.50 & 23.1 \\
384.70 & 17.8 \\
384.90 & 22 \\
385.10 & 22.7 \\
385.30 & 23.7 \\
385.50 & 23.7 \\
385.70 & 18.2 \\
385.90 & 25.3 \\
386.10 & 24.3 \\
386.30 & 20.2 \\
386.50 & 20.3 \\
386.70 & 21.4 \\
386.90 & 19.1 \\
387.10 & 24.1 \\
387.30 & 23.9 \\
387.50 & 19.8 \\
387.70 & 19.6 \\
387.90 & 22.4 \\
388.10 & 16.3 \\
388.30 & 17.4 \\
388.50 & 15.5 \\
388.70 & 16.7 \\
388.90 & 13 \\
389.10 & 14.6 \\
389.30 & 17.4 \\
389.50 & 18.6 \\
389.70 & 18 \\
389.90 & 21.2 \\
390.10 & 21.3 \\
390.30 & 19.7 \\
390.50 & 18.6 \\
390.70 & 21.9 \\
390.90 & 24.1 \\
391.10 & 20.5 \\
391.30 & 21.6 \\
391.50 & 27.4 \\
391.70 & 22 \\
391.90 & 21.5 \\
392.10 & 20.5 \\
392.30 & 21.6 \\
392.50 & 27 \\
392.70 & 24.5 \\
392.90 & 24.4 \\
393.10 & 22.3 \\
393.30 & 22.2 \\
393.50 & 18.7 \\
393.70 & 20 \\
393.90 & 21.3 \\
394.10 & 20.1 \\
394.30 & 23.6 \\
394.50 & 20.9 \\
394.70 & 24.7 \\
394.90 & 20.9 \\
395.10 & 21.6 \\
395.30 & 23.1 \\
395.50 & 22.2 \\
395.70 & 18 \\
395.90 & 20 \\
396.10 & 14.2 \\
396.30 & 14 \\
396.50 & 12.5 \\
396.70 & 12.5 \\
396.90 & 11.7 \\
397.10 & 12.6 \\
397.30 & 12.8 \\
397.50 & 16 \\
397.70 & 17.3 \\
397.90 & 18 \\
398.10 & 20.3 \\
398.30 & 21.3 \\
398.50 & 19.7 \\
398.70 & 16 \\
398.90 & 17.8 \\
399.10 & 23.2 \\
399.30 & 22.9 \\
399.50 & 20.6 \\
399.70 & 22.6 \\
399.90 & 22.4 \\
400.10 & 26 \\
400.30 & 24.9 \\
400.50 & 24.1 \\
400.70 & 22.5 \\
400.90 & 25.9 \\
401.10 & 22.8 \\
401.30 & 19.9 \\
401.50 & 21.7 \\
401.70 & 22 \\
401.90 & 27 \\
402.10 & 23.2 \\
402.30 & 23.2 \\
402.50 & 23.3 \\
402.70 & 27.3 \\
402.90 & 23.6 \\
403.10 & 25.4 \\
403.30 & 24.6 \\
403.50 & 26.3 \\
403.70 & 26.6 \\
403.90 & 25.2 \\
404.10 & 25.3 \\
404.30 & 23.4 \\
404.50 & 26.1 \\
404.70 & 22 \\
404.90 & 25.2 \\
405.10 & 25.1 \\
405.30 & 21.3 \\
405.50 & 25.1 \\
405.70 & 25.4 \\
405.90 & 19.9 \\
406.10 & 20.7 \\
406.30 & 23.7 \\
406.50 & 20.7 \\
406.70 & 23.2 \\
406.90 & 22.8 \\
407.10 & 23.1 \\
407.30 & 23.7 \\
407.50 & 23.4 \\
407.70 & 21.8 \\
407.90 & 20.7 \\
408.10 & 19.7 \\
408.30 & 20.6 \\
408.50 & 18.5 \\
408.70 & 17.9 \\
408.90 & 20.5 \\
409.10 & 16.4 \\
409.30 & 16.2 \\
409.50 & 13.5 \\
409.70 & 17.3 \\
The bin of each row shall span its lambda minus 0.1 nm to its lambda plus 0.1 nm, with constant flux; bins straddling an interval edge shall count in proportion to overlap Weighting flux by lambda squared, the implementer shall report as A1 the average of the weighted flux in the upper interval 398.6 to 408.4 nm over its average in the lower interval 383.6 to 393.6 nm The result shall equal 1.21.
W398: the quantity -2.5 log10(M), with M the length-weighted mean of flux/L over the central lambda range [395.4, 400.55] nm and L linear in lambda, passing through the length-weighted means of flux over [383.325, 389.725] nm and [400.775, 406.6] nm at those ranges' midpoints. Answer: 0.21 mag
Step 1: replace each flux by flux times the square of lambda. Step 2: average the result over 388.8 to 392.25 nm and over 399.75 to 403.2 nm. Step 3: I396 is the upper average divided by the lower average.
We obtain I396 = 1.2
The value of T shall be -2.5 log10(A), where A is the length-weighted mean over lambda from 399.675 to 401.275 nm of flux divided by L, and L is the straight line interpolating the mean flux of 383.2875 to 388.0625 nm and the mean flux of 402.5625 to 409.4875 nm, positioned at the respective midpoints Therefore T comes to -0.08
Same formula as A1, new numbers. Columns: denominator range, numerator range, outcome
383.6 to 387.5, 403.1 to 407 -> 1.24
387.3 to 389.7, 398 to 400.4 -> 1.28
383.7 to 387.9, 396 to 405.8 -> 1.10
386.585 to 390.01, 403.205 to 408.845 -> 1.33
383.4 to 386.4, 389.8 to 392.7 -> 1.09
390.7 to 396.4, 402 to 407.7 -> 1.17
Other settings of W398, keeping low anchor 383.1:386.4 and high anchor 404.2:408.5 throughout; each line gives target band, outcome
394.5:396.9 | 0.19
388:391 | 0.17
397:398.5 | 0.27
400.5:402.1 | -0.04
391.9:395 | -0.03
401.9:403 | -0.10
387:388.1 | -0.01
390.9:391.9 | -0.07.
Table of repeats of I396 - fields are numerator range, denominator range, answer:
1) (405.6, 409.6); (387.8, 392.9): 1.11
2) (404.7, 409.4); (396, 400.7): 1.21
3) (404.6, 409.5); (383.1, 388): 1.13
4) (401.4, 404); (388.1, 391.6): 1.37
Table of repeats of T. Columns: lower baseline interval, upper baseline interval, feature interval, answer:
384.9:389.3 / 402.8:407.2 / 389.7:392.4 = -0.032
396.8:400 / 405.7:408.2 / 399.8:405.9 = -0.188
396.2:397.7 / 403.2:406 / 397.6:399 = -0.211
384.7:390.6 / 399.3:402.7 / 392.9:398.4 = 0.171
